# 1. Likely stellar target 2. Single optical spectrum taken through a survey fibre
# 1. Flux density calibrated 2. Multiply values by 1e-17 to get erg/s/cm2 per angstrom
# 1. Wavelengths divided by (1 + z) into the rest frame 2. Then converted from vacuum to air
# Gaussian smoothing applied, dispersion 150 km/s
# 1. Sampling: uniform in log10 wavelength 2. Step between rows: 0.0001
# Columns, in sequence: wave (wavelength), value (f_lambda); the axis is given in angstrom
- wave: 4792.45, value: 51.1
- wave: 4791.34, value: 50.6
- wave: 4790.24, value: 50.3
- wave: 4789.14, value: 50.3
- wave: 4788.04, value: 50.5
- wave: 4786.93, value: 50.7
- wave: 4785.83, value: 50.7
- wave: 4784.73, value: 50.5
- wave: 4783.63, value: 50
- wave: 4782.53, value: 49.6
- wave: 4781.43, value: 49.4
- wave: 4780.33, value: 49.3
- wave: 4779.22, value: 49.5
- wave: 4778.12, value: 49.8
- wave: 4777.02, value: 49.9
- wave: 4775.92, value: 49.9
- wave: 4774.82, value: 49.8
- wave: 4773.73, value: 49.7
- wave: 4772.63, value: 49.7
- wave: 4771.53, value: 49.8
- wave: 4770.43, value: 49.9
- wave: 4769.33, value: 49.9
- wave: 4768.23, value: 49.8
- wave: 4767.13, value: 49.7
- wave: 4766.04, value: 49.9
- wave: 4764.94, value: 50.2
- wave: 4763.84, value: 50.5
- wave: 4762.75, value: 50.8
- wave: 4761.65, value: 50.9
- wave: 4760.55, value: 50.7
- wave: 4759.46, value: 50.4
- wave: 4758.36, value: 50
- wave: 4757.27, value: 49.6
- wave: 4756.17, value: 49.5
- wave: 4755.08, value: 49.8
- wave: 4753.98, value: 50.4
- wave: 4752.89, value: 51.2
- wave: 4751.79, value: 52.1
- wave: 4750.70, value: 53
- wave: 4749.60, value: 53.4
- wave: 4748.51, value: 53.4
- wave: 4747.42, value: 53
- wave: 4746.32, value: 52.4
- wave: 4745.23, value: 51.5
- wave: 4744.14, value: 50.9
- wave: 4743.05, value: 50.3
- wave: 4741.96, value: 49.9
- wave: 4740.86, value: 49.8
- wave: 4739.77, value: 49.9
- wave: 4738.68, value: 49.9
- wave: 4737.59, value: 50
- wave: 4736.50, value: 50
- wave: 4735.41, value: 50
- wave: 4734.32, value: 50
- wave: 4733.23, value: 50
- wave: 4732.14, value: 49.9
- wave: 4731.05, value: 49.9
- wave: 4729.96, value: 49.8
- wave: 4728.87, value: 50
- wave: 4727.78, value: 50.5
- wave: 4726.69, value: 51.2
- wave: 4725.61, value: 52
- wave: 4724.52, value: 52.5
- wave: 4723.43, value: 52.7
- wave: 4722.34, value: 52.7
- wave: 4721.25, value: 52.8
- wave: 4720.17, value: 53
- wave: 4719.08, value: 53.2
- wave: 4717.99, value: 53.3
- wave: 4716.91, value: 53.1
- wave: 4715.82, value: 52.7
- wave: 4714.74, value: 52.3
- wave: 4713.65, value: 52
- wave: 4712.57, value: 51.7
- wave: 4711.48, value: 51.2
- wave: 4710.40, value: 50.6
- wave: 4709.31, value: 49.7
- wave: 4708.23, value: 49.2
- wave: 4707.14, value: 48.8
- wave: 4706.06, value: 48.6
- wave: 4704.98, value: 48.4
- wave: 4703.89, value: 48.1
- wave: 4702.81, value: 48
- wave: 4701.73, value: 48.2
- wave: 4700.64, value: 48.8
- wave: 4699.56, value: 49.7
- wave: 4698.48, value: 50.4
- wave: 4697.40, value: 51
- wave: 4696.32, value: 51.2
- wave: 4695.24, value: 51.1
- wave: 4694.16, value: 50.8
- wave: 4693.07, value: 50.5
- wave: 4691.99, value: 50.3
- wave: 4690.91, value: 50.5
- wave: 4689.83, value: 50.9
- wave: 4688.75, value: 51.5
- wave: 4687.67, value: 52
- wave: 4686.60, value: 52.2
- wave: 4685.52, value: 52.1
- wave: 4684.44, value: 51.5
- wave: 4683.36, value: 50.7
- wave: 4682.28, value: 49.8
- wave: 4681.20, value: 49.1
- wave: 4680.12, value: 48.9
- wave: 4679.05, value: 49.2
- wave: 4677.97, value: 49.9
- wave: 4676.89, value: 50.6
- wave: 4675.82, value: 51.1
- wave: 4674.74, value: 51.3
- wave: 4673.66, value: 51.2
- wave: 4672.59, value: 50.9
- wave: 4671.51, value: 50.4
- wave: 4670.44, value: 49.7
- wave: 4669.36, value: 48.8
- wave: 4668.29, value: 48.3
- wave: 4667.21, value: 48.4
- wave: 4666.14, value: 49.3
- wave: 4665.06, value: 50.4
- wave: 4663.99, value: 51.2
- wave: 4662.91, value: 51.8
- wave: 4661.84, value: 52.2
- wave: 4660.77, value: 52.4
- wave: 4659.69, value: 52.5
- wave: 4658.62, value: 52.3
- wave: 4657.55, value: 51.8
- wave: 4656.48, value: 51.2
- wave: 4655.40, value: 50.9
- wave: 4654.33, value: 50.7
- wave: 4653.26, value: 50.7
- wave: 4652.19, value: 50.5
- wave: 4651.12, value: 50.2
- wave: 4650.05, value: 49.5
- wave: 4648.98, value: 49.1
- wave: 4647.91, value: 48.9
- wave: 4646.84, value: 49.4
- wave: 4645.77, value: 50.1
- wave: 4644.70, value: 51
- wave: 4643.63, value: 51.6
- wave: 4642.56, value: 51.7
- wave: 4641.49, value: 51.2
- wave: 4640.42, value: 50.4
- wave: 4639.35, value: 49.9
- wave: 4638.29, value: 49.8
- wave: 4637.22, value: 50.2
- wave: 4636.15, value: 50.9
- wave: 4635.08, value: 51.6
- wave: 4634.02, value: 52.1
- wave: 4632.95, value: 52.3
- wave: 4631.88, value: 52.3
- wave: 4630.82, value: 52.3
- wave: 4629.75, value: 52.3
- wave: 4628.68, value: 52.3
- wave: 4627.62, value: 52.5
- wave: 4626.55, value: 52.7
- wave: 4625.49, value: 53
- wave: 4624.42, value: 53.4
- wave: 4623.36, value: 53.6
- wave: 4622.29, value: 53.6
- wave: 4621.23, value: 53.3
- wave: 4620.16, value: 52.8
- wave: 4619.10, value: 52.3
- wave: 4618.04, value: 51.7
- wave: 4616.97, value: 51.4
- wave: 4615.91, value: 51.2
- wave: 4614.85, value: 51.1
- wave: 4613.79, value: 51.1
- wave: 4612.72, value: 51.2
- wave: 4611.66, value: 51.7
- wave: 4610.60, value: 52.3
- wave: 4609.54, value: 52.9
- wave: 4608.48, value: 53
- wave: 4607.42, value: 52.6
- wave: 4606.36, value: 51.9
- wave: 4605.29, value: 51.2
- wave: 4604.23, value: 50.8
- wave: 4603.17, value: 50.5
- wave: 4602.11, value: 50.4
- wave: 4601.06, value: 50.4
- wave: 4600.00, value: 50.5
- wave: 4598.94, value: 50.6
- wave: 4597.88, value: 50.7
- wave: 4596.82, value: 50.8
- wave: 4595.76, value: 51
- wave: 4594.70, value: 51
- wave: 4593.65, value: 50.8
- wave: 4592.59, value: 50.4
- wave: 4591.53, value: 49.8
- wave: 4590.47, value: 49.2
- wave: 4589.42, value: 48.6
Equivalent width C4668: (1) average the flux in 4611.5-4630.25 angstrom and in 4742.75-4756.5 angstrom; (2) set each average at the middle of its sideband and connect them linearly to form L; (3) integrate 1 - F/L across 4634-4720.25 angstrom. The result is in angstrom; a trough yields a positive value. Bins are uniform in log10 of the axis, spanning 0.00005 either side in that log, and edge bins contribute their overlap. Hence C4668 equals 2.36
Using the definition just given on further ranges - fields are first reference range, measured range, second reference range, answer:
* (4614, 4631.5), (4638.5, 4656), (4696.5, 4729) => 0.57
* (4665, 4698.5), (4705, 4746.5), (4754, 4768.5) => -0.55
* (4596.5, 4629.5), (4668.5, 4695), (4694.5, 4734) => 0.30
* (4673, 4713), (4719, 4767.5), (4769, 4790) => -0.85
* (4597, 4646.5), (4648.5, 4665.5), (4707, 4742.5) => 0.11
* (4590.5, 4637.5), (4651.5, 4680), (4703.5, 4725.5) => 0.47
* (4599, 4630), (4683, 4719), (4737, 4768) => 0.40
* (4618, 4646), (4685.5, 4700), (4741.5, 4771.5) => 0.11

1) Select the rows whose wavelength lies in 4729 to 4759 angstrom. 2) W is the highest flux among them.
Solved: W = 53.4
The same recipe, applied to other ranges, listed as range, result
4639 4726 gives 53.3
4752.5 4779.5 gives 51.2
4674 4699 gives 52.2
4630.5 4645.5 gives 52.3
